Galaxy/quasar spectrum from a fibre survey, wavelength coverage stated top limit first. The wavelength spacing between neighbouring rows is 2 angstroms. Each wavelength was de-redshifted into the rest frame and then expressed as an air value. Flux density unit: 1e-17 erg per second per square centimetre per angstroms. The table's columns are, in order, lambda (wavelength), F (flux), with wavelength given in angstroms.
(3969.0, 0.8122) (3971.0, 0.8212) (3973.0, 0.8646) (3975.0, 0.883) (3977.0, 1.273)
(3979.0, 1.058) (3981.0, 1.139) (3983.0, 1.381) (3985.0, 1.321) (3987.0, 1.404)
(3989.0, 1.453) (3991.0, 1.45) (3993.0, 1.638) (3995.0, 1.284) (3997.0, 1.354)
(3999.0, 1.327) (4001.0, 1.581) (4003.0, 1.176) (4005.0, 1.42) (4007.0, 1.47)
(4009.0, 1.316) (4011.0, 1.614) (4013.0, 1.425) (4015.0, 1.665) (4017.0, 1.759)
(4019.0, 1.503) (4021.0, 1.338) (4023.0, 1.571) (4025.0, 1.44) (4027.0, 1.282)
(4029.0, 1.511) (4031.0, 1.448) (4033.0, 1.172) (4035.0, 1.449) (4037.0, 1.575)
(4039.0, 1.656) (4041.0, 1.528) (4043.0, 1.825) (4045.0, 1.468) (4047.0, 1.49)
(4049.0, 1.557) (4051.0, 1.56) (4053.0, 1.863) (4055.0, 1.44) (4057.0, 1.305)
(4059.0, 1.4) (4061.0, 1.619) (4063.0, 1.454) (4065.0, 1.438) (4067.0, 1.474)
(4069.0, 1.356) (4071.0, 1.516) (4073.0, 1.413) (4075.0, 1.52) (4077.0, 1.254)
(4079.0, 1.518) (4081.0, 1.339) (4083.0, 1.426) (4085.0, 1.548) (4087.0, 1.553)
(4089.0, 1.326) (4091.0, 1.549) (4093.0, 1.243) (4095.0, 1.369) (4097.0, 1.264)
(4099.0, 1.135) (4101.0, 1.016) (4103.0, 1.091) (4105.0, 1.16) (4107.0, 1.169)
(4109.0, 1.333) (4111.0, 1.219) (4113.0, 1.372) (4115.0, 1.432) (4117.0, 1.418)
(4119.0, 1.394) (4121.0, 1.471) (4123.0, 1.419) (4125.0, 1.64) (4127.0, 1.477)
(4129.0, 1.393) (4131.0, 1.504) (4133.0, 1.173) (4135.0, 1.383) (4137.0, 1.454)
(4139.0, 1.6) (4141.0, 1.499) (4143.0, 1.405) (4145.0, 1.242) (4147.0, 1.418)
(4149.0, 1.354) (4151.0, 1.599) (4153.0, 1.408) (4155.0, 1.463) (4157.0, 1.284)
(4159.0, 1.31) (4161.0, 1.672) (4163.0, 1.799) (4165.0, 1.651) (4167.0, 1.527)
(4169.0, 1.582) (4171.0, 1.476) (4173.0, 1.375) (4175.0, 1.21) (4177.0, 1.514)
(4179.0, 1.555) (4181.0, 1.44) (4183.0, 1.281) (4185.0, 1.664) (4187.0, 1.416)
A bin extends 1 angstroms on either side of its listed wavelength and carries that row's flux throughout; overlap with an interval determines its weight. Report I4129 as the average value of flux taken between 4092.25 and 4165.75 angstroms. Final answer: 1.38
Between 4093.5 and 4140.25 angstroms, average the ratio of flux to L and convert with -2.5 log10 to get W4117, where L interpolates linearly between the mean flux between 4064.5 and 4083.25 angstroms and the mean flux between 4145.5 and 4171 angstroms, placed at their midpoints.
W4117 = 0.094 mag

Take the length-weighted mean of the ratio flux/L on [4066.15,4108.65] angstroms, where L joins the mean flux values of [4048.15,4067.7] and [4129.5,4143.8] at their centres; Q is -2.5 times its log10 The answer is 0.11 mag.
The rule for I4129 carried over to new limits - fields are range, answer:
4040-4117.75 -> 1.41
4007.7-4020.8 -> 1.53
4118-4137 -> 1.43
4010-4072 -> 1.51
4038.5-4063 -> 1.55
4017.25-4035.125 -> 1.43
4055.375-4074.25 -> 1.44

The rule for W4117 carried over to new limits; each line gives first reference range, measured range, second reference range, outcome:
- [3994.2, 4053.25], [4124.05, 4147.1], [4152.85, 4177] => 0.04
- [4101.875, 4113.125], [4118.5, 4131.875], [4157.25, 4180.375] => -0.14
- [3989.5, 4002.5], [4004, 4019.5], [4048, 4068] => -0.05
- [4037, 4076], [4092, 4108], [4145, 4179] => 0.26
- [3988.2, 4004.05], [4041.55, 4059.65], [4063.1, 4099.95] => -0.10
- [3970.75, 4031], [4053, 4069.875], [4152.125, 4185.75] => -0.04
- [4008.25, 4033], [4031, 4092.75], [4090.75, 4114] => -0.10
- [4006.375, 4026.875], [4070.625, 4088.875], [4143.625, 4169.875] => 0.04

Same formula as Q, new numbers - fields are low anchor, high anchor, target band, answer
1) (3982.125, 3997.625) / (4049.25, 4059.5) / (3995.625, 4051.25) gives -0.01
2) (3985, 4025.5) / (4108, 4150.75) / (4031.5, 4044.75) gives -0.06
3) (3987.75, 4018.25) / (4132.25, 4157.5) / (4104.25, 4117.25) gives 0.10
